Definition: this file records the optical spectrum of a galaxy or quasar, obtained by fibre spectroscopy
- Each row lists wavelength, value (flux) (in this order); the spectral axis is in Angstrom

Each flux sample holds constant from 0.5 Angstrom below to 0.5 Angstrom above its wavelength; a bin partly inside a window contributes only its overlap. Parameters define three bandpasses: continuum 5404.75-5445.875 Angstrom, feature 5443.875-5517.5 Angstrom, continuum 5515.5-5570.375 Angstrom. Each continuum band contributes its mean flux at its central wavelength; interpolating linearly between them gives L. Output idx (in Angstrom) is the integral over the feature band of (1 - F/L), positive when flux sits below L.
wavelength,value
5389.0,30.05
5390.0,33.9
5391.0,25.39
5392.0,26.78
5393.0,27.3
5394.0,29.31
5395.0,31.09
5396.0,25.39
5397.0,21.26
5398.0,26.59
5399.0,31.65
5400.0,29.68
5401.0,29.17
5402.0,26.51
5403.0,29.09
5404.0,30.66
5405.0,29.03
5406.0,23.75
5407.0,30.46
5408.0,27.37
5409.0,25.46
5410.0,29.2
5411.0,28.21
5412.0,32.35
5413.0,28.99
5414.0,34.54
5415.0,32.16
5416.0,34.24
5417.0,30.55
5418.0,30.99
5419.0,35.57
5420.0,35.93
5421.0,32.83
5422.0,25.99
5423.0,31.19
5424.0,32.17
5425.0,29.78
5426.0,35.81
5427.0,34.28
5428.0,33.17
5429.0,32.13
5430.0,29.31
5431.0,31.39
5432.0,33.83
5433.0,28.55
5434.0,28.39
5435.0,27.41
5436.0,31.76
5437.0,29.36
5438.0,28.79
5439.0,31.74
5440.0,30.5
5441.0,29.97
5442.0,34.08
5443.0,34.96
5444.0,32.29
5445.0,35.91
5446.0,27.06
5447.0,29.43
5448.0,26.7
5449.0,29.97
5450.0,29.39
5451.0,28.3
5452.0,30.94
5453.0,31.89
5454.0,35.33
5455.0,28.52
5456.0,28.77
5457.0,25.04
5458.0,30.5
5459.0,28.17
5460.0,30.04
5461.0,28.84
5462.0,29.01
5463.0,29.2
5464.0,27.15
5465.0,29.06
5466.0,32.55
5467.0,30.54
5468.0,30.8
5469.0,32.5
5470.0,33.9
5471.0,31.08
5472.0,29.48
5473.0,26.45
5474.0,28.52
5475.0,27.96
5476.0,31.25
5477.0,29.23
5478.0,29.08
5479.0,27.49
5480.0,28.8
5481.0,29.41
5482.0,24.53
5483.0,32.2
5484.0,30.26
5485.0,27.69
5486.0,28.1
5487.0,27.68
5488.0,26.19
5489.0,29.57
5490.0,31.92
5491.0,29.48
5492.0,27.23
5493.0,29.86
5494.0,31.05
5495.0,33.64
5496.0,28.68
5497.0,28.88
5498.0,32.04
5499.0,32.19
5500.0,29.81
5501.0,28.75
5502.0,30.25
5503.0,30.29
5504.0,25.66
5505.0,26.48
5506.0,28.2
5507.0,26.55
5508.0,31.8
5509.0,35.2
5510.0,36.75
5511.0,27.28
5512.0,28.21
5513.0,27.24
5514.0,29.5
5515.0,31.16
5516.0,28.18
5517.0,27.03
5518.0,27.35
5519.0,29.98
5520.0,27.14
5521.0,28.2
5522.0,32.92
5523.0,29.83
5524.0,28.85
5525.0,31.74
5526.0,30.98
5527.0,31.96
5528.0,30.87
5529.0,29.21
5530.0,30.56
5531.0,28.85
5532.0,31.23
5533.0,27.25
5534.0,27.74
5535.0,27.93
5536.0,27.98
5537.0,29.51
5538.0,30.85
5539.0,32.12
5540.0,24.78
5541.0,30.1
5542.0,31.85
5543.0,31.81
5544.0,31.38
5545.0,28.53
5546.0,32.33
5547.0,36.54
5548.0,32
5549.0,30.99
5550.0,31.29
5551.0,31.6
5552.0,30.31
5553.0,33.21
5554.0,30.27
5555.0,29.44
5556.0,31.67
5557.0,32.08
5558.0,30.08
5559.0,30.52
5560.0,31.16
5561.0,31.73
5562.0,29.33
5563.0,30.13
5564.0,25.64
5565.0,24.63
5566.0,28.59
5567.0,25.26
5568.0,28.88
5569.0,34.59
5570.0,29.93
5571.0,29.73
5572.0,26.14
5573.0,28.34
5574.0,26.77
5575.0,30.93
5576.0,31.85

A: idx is 2.3 Angstrom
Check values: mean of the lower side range 31.1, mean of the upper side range 30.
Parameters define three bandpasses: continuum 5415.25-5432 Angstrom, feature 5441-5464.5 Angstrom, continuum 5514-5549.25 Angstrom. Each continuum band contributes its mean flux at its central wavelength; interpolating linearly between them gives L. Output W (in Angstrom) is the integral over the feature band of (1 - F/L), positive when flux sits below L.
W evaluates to 1.2 Angstrom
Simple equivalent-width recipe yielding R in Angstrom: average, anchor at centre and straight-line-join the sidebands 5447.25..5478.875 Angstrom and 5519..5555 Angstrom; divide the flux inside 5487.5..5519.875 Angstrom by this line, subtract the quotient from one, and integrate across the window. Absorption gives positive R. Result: 0.5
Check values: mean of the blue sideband 29.7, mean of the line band 29.5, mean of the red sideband 30.3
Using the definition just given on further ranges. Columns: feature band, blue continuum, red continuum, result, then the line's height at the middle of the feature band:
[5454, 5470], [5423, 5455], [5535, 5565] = 0.6 Angstrom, 31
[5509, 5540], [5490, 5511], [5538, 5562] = 1.0 Angstrom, 30.6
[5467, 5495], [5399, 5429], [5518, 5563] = 1.0 Angstrom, 30.5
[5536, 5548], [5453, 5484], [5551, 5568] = -0.5 Angstrom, 29.6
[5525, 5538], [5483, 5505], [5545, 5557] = 0.5 Angstrom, 30.9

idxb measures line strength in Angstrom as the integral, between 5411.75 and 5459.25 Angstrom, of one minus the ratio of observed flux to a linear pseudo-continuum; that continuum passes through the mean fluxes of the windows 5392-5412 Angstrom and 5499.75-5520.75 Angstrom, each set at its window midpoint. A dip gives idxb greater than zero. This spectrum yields -4.50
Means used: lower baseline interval 28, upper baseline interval 29.2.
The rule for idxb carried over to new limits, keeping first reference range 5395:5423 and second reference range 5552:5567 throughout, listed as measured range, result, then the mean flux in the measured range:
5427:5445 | -0.99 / 31.3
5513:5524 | 0.25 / 29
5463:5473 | -0.28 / 30.5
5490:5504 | -0.18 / 30.1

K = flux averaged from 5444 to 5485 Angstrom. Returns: 29.6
